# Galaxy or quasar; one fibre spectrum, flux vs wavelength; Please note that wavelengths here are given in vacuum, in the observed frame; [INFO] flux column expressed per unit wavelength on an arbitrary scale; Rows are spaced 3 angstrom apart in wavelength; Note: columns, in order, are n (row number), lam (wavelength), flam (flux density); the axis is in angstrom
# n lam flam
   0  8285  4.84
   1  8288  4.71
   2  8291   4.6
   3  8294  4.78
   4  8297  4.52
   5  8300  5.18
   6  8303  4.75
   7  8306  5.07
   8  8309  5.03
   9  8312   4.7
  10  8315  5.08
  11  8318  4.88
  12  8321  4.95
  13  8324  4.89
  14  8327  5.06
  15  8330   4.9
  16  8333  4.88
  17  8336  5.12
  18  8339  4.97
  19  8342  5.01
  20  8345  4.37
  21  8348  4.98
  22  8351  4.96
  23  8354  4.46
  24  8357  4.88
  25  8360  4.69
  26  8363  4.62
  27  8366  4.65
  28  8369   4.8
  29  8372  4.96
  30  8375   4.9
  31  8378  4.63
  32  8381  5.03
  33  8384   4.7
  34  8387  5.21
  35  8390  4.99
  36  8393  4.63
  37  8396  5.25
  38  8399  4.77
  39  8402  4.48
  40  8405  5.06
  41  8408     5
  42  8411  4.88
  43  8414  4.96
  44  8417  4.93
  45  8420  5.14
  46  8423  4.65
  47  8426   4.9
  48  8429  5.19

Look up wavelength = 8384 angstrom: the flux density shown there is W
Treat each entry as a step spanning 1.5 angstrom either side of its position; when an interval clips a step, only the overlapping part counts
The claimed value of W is 4.7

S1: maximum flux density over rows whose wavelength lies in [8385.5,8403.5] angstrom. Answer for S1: 5.25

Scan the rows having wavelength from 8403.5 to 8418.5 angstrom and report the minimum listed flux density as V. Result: 4.88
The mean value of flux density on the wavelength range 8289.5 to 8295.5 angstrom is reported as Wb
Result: 4.69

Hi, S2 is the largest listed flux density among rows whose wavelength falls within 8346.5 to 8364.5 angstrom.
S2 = 4.98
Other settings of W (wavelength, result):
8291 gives 4.6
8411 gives 4.88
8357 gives 4.88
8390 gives 4.99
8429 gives 5.19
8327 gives 5.06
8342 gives 5.01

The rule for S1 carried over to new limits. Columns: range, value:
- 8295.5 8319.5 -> 5.18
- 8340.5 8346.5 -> 5.01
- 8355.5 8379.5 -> 4.96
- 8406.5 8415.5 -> 5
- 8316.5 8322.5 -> 4.95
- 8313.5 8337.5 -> 5.12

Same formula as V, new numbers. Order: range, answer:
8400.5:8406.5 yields 4.48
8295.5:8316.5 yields 4.52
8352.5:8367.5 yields 4.46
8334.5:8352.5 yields 4.37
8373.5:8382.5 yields 4.63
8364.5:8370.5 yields 4.65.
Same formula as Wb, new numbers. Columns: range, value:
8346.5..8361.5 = 4.79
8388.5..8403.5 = 4.82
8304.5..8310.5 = 5.05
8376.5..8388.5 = 4.89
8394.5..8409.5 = 4.91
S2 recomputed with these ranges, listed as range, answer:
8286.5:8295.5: 4.78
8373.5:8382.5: 5.03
